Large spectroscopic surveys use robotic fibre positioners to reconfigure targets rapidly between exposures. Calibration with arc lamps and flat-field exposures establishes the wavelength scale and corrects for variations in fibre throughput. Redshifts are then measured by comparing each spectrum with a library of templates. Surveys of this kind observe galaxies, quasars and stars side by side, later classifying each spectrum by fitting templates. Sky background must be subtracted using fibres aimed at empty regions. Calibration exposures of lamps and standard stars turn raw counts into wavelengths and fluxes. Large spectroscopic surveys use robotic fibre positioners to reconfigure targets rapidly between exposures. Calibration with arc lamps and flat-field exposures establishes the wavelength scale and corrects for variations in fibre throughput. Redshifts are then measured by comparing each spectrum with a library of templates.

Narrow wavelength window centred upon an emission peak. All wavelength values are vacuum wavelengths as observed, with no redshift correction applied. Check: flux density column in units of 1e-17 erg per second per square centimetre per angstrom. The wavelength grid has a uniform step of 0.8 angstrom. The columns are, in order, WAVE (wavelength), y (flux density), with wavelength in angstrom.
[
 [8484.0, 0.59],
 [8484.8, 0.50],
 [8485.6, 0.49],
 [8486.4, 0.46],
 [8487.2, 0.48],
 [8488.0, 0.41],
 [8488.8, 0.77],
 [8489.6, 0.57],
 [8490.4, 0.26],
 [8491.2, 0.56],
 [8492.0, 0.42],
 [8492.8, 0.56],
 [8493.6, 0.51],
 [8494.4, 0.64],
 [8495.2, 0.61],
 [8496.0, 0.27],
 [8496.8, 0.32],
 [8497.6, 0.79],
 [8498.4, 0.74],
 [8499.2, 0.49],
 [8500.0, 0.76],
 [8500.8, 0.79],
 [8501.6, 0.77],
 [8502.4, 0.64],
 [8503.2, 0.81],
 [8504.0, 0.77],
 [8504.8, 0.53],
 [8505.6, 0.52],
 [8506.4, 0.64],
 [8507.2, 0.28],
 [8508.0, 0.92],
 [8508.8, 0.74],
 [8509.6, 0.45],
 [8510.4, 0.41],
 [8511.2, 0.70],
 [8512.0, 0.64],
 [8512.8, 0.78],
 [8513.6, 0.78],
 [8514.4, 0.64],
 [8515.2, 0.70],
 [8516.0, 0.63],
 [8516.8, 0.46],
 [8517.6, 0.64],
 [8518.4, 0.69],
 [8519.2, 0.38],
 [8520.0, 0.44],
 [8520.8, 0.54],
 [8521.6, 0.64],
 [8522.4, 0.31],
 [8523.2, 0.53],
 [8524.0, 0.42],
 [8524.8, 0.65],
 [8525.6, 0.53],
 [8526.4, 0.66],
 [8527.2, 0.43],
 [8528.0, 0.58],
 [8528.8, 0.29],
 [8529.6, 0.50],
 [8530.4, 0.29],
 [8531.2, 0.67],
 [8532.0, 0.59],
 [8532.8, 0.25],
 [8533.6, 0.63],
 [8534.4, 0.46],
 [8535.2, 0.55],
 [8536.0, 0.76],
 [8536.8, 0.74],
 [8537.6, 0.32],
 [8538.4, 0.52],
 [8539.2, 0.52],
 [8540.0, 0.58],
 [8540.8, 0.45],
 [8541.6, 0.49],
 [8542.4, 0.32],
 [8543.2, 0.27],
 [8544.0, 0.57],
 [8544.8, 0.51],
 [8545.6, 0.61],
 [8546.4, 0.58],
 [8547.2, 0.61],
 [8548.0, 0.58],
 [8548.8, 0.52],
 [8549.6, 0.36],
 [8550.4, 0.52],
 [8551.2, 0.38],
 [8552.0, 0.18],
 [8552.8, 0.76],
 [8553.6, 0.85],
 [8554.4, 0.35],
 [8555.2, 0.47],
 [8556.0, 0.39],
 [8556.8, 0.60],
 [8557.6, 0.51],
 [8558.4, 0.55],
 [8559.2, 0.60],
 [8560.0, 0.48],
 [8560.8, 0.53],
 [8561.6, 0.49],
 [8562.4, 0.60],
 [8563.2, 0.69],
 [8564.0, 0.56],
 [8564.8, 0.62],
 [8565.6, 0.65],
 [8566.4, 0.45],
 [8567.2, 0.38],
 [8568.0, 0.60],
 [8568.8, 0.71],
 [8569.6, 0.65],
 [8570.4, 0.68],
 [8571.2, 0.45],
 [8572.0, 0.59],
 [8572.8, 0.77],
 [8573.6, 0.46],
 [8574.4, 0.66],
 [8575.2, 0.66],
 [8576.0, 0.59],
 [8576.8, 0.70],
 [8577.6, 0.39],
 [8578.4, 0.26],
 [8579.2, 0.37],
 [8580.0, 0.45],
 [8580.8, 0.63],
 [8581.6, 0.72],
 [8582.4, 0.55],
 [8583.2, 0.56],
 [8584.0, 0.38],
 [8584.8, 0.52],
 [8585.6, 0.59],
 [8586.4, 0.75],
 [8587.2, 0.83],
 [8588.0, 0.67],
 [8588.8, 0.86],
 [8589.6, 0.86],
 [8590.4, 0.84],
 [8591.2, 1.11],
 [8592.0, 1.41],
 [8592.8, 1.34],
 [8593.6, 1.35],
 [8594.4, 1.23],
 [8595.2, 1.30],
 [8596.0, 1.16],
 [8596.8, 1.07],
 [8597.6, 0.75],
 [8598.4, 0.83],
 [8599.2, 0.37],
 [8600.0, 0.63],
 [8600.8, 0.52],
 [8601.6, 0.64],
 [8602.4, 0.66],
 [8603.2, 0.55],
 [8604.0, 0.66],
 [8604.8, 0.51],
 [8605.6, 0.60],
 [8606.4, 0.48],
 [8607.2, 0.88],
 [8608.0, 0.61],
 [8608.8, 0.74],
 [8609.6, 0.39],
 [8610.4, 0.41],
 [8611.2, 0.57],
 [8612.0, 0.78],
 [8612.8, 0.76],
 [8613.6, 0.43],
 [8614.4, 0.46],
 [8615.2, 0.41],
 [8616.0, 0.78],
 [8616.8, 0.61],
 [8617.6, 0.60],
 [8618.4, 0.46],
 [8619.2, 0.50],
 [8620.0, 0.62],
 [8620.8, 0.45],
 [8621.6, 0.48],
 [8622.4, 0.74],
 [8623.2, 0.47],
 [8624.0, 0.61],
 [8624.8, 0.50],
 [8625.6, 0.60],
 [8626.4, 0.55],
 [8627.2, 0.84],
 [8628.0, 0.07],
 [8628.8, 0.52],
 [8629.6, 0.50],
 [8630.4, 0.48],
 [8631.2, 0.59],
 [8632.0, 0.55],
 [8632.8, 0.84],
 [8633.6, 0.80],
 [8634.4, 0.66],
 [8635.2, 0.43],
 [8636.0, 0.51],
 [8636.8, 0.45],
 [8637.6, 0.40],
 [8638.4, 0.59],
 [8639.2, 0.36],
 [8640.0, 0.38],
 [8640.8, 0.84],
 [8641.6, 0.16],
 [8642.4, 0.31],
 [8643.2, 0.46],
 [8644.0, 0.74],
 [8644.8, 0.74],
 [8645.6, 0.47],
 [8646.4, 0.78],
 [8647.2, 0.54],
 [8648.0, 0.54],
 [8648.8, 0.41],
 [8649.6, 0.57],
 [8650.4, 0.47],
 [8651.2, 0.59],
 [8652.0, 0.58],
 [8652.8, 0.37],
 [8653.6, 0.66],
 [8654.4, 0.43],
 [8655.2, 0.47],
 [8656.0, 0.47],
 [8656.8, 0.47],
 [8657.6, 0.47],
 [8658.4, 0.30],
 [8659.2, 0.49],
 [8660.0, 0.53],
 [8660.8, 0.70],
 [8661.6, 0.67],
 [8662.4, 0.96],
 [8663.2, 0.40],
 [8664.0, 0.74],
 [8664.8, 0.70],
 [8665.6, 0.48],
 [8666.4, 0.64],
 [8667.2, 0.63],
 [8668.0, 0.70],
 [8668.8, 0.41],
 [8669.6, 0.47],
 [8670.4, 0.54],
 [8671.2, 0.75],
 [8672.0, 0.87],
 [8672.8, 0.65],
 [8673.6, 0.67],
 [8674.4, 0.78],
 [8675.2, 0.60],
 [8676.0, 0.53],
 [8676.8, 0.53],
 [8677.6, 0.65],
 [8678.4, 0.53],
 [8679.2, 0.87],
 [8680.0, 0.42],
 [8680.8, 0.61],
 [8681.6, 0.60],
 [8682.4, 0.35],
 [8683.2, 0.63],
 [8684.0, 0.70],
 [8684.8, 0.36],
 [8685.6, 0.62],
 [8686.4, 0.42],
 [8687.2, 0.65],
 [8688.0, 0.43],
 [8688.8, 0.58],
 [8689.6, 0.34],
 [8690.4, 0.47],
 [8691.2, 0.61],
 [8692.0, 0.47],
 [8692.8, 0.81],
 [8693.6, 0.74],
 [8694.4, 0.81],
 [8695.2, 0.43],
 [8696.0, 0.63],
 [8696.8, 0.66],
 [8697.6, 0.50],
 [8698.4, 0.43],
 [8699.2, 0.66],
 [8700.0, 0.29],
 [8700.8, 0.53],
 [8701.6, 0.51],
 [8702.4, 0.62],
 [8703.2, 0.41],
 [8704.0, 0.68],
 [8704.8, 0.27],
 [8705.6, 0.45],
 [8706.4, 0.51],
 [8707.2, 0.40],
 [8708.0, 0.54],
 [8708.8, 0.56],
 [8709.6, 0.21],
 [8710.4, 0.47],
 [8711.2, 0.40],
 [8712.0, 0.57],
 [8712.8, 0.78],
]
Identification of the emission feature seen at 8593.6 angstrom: [O III]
